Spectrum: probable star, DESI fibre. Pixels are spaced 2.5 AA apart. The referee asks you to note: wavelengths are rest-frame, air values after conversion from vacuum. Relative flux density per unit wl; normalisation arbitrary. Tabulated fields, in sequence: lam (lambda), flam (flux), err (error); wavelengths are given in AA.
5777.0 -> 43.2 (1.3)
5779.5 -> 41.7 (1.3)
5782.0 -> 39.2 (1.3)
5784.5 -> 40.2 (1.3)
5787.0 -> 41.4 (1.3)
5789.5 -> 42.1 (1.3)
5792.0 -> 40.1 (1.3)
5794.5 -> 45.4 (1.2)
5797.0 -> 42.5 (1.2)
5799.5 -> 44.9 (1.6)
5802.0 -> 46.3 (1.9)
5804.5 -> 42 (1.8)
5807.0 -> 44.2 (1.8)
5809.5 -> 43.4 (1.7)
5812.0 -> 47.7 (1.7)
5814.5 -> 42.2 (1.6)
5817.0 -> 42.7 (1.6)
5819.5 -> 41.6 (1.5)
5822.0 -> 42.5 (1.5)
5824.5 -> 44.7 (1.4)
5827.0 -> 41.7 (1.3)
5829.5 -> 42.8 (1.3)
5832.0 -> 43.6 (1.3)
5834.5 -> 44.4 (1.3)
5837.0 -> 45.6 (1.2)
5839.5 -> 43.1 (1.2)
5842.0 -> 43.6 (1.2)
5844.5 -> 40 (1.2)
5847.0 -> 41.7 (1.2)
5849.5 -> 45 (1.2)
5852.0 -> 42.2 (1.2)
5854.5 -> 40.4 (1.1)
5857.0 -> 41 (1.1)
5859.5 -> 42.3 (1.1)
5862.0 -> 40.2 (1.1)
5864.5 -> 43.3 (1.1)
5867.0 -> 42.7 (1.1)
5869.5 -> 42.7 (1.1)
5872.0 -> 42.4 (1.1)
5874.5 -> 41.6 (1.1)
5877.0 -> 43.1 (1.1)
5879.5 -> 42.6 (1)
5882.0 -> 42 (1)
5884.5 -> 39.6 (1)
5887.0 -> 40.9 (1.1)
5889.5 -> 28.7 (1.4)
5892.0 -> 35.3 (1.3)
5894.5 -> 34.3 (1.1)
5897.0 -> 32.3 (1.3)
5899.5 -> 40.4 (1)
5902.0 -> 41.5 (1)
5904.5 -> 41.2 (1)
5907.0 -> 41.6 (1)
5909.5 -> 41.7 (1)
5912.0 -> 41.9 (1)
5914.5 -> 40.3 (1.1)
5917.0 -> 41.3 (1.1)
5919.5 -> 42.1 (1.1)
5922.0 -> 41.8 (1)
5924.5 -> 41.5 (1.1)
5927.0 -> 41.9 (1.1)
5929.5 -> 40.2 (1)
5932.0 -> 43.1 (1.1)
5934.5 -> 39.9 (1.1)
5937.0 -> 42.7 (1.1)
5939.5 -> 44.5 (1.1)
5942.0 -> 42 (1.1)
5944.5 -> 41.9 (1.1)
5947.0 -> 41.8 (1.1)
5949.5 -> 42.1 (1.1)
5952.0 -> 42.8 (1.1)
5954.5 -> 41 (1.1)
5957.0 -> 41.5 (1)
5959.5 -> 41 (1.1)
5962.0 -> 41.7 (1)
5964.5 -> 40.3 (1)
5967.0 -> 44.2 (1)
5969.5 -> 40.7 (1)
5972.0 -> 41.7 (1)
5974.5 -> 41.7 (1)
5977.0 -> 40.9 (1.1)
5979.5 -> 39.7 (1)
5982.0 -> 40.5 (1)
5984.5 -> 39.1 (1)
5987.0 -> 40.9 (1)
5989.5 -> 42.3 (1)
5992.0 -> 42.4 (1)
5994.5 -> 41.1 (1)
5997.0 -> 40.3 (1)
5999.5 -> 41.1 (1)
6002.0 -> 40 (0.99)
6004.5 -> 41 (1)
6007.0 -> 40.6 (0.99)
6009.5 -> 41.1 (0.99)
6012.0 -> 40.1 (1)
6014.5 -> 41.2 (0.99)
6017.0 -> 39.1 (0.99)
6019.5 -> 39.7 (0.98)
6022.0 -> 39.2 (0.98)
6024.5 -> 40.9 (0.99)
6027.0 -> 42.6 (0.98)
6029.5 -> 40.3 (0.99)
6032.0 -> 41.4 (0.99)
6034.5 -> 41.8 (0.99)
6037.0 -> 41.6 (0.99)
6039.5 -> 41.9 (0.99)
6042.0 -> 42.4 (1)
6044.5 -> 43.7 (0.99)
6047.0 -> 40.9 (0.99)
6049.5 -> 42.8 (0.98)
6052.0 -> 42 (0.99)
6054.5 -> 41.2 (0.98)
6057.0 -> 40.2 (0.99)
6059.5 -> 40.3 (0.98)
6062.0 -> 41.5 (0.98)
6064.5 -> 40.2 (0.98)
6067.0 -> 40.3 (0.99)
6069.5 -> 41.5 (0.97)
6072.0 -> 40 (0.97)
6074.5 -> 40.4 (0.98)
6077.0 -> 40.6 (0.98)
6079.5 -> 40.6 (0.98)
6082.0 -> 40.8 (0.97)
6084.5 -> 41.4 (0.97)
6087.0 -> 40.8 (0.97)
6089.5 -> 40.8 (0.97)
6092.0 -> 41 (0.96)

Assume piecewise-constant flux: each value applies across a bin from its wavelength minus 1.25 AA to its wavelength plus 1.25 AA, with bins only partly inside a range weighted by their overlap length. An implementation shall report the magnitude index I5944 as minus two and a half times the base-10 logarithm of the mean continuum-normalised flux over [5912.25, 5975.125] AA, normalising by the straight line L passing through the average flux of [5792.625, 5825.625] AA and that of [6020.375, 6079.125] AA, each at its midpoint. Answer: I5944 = 0.01 mag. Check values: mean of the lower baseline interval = 43.8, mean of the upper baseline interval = 41.2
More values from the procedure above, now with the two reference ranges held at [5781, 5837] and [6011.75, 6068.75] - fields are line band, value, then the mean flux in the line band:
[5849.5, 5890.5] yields 0.04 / 41.2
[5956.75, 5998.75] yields 0.01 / 41.2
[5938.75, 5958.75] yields -0.01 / 42.1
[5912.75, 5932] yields 0.02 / 41.4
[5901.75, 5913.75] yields 0.02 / 41.5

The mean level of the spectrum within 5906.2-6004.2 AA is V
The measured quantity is 41.5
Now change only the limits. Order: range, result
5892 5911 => 38.8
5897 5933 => 41.1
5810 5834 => 43.3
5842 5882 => 42.1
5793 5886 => 42.9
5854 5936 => 40.5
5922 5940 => 41.9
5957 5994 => 41.2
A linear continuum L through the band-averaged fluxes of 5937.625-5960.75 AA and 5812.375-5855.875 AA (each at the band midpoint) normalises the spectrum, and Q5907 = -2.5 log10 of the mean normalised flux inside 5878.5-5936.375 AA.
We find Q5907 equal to 0.067 mag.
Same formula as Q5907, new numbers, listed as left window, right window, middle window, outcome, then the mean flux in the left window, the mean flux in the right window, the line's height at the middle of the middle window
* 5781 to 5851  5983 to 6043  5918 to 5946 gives -0.004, 43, 40.9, 41.8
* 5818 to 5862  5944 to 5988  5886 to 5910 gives 0.120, 42.6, 41.3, 42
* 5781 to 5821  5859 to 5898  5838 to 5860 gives -0.034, 42.9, 39.6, 40.9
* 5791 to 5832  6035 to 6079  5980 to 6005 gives 0.026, 43.4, 41.3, 41.8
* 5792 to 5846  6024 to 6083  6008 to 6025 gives 0.038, 43.5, 41.3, 41.6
